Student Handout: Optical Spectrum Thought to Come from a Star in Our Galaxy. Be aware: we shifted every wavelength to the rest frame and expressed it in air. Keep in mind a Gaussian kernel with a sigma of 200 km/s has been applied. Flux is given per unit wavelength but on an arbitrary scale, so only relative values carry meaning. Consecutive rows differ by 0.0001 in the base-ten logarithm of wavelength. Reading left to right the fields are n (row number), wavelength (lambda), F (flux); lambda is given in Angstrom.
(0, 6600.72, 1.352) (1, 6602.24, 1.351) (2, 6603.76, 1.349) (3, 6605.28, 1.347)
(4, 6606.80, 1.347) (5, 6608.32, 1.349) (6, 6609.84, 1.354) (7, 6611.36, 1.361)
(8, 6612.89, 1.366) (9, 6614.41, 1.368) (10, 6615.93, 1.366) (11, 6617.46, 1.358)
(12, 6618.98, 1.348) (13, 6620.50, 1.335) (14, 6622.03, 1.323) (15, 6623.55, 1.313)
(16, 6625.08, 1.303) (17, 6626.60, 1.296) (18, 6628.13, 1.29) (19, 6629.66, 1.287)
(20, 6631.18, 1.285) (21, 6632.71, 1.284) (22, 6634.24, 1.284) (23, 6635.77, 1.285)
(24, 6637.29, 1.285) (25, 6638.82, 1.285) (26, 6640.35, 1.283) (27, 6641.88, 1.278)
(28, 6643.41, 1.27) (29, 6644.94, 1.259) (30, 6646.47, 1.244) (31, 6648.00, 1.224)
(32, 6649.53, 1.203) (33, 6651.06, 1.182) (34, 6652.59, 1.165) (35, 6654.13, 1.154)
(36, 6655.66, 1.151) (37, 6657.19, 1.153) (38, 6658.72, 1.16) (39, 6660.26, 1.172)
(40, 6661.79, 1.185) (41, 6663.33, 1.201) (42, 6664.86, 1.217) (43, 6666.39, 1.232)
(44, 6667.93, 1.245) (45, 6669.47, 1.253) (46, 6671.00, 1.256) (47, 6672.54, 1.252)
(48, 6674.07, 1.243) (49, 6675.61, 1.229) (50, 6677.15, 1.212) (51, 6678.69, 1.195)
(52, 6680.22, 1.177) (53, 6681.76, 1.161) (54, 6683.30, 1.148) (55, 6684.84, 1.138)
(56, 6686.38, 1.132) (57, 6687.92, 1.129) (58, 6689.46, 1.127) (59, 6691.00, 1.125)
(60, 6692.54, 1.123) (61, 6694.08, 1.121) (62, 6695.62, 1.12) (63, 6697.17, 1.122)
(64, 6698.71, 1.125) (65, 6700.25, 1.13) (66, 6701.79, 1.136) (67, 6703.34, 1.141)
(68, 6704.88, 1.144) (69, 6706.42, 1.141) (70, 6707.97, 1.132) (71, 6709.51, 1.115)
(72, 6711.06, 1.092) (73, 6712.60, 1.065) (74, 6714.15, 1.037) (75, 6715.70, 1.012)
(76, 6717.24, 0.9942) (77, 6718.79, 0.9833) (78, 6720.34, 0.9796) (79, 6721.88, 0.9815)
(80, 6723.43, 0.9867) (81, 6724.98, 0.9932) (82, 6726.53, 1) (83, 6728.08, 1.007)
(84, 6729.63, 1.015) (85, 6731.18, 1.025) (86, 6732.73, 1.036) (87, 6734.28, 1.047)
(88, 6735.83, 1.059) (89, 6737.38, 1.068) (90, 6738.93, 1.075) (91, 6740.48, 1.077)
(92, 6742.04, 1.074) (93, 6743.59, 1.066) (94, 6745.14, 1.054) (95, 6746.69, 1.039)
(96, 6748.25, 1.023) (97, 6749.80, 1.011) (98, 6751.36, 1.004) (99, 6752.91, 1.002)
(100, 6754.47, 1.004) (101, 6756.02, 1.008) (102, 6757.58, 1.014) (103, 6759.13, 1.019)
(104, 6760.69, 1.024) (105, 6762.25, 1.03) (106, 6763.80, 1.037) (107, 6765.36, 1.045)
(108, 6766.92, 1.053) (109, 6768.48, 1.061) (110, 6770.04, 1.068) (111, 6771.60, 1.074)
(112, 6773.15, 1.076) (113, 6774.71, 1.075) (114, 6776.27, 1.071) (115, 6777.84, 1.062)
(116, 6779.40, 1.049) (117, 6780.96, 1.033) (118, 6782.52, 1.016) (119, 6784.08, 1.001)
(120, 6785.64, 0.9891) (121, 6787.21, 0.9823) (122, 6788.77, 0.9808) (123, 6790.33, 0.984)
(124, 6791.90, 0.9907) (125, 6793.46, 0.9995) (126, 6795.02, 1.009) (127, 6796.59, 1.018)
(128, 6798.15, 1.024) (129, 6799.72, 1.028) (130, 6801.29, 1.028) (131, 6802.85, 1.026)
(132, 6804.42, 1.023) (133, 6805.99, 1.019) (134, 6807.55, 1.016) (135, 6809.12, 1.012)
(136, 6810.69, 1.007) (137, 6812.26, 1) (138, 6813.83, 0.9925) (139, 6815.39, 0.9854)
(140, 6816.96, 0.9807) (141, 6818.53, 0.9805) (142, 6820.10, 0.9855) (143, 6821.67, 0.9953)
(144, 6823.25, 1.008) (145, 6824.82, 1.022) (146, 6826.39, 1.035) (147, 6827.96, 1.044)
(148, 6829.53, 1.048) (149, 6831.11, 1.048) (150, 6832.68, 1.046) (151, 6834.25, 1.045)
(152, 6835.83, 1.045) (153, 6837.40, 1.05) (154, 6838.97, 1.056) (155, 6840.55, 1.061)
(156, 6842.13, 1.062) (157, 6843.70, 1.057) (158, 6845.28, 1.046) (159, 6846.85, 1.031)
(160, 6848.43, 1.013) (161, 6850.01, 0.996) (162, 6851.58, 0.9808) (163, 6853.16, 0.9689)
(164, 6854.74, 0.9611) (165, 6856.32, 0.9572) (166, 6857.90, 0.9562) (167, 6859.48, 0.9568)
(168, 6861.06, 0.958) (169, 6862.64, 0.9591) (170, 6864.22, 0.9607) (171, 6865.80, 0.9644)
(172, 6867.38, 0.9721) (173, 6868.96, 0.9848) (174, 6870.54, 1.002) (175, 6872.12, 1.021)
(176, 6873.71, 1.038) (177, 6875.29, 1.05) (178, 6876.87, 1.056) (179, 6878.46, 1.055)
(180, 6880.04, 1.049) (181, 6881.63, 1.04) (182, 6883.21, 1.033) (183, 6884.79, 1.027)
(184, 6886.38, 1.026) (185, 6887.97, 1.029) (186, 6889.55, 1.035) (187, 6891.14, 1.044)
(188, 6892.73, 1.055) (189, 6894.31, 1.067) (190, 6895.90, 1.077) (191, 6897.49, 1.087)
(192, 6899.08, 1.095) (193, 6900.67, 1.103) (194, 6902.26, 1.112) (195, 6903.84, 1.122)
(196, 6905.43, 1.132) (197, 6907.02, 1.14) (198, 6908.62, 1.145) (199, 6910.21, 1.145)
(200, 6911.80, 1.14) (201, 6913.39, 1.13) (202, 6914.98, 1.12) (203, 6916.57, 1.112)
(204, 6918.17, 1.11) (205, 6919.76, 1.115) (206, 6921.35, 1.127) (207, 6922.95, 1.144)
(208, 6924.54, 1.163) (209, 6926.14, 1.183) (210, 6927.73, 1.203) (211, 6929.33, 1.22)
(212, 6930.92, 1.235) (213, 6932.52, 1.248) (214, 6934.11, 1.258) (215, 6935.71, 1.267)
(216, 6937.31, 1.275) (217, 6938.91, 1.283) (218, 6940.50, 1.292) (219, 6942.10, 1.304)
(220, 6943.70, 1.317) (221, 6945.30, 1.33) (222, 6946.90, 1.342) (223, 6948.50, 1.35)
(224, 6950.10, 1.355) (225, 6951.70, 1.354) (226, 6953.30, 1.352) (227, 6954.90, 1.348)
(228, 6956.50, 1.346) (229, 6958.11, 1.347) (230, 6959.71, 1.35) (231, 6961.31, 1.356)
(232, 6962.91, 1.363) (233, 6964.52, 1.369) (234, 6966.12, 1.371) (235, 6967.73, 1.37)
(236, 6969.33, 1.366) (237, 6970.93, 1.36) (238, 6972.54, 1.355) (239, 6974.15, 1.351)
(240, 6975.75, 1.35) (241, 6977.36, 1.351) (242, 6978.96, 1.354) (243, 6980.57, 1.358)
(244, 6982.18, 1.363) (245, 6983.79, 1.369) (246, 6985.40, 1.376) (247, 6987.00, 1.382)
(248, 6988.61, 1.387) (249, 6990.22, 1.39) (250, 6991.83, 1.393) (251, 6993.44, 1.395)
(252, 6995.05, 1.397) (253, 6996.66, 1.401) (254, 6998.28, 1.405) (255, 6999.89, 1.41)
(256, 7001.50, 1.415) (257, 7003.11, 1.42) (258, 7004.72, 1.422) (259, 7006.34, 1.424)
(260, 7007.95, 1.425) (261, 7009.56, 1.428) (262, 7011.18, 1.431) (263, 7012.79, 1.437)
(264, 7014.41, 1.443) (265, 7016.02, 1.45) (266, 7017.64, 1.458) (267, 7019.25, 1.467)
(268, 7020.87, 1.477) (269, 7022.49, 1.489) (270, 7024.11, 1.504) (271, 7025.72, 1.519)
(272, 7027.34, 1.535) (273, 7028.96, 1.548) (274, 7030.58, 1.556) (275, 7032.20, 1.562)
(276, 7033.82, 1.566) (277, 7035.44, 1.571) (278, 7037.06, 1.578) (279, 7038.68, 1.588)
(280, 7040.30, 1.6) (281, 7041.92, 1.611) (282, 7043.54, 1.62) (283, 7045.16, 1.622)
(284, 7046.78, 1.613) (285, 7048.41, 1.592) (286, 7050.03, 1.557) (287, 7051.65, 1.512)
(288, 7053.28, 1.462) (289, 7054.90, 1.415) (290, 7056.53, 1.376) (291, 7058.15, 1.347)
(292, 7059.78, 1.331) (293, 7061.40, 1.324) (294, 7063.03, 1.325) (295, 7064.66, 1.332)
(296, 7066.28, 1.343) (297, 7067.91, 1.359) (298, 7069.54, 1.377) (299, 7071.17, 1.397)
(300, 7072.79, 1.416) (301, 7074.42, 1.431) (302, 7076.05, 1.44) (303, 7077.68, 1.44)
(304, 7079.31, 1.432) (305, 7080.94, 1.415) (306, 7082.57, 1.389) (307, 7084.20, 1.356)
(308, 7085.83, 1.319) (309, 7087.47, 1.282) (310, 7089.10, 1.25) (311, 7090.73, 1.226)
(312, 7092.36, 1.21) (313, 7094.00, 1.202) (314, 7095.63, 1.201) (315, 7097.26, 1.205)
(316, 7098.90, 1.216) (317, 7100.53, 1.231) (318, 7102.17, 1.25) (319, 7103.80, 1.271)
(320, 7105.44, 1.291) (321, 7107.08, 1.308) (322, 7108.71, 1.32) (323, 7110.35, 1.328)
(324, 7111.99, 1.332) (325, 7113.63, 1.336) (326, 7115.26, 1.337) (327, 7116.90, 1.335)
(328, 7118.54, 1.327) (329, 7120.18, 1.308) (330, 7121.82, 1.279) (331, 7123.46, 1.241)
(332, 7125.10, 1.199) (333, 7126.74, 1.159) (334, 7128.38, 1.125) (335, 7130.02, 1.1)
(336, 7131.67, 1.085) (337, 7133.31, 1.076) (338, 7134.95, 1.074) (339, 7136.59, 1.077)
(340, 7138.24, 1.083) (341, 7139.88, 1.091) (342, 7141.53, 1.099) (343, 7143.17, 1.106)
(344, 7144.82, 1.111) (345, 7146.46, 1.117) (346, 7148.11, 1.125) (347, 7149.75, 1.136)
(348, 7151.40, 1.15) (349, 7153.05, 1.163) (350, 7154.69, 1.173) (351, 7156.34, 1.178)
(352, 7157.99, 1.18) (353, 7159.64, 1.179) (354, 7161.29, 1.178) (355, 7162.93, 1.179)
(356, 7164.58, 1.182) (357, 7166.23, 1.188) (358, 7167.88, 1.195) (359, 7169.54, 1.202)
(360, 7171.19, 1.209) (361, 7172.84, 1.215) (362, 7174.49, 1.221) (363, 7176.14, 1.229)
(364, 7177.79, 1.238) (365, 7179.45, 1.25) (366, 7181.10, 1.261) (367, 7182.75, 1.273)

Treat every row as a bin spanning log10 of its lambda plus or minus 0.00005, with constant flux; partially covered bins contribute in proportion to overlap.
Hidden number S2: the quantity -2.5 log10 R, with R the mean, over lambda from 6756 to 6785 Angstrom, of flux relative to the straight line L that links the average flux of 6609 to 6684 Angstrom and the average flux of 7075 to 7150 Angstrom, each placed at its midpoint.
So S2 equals 0.20 mag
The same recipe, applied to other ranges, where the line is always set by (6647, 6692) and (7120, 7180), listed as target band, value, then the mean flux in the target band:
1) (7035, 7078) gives -0.25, 1.47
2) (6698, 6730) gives 0.12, 1.06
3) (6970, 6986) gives -0.16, 1.36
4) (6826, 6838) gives 0.13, 1.05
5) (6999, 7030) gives -0.24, 1.46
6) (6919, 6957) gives -0.08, 1.27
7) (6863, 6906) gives 0.13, 1.04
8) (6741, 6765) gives 0.15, 1.03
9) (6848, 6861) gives 0.21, 0.972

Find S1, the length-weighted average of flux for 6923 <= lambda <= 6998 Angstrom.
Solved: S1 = 1.33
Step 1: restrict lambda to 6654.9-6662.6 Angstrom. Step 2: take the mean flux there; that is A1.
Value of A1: 1.16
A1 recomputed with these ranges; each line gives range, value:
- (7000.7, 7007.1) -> 1.42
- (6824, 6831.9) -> 1.04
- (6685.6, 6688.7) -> 1.13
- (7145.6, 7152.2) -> 1.13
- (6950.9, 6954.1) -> 1.35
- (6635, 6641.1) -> 1.29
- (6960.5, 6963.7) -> 1.36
